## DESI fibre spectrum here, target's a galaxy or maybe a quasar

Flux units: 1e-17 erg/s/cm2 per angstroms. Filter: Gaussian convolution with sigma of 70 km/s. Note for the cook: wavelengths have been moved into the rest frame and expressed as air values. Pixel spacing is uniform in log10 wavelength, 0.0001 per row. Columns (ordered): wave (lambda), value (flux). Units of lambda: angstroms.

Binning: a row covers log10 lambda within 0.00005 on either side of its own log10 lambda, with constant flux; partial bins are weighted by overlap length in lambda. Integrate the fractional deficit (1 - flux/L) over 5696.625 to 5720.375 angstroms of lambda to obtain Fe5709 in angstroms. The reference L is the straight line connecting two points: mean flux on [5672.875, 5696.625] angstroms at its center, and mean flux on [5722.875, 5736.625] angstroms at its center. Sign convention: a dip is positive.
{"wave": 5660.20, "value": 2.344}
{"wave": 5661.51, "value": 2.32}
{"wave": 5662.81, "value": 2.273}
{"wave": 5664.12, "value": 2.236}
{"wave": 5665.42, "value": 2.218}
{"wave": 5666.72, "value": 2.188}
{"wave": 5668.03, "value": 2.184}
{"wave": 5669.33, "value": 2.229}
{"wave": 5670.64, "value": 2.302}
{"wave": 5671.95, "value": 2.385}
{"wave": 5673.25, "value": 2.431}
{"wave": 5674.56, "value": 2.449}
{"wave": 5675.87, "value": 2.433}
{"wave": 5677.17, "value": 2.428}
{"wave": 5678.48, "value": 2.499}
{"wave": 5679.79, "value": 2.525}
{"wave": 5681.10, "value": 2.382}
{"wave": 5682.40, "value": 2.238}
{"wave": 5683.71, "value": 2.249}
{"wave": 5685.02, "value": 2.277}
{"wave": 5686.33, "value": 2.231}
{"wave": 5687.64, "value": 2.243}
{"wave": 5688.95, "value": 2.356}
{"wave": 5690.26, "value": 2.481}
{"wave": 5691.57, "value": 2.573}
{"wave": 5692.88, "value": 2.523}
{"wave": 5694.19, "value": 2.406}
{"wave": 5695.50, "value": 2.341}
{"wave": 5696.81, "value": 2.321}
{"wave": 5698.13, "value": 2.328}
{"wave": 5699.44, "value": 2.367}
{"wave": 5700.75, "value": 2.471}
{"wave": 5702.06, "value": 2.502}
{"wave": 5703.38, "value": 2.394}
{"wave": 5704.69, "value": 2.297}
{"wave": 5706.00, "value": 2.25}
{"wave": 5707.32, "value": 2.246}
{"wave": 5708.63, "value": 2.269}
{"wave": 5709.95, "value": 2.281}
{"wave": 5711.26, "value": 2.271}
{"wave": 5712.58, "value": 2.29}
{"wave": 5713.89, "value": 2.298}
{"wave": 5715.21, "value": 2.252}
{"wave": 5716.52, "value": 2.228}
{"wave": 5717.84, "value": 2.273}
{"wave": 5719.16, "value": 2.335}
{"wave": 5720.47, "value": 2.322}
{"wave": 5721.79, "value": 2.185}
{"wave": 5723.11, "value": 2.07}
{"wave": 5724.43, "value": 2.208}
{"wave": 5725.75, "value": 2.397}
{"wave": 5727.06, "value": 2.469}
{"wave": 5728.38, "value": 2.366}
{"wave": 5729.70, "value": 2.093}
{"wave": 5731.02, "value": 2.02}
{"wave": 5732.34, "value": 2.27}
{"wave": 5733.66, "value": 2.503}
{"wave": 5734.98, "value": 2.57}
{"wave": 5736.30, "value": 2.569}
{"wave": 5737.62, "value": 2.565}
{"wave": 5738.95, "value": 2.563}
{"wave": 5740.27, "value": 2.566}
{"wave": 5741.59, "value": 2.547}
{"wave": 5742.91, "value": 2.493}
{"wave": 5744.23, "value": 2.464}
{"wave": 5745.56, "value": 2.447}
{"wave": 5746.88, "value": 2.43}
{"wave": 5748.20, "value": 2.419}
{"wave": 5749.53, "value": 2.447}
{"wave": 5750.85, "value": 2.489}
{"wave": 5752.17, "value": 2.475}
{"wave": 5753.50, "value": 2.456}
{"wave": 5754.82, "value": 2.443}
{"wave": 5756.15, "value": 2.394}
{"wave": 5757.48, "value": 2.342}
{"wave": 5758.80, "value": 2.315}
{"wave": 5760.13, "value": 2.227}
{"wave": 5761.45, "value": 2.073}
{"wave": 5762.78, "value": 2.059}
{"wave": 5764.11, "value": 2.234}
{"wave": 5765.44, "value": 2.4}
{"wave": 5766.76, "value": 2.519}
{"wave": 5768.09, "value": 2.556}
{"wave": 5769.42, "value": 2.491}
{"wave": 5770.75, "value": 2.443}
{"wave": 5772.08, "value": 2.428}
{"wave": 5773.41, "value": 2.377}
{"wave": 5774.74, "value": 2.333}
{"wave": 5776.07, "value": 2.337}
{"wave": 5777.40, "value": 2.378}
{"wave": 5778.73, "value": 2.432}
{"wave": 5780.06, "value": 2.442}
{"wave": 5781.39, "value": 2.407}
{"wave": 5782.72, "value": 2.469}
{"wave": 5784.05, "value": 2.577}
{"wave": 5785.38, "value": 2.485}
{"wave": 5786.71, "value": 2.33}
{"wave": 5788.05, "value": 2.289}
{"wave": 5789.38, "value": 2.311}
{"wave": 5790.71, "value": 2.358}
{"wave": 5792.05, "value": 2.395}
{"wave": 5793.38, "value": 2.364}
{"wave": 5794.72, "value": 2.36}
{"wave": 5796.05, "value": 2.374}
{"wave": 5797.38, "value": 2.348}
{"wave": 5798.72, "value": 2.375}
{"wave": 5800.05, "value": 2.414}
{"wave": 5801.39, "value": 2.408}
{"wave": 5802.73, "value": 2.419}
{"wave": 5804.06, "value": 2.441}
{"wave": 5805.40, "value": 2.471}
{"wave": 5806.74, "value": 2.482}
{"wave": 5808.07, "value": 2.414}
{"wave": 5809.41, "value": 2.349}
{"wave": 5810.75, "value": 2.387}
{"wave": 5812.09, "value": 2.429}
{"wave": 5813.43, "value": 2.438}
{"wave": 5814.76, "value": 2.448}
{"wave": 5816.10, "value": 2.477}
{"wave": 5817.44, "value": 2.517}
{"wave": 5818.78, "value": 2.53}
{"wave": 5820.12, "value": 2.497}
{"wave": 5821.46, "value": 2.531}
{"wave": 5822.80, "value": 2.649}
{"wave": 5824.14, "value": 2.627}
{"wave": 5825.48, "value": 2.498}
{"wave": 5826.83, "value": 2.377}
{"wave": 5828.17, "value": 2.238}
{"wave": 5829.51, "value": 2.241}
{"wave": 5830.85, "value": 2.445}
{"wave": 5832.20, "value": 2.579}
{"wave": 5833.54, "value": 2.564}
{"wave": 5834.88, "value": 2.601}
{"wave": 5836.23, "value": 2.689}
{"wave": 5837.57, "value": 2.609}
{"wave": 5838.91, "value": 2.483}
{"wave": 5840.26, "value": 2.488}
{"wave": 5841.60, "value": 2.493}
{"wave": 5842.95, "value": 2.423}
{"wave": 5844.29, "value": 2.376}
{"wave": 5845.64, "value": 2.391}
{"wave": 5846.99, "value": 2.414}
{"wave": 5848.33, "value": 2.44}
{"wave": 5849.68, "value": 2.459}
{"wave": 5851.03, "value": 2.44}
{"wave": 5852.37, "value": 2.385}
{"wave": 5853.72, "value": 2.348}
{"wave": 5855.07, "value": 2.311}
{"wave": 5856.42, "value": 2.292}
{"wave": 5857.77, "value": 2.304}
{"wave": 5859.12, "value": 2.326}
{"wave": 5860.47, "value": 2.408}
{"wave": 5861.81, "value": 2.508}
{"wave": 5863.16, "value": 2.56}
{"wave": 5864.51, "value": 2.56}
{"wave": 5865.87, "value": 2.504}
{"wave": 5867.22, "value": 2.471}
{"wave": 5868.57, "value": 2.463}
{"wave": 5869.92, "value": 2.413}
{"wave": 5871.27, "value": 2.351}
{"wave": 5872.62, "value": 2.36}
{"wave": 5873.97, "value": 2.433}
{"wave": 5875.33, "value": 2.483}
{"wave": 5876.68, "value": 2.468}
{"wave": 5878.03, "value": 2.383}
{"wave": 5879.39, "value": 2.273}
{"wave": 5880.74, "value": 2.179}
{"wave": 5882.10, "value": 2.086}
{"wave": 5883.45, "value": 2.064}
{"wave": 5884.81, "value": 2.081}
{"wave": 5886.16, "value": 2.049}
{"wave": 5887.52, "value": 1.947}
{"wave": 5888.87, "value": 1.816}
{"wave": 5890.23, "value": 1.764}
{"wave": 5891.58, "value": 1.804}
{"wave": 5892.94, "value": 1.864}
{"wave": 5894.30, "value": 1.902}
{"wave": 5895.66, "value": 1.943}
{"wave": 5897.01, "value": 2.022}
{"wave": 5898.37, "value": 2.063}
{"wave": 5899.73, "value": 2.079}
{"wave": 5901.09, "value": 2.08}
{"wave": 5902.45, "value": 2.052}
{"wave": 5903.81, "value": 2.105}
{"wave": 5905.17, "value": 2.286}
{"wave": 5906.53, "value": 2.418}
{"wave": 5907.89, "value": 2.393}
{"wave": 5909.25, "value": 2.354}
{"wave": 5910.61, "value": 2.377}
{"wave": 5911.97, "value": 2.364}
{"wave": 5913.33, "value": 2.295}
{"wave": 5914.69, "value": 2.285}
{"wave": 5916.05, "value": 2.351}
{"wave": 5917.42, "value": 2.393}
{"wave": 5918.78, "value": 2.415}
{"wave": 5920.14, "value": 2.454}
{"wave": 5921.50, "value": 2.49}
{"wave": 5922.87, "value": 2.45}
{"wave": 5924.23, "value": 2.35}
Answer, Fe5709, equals 0.4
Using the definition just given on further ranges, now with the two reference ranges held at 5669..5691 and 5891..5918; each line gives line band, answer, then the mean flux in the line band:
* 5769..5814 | -2.70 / 2.4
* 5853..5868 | -1.42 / 2.42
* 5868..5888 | -0.70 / 2.27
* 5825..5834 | -0.72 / 2.41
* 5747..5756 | -0.58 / 2.45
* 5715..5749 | -0.79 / 2.37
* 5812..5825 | -1.58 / 2.52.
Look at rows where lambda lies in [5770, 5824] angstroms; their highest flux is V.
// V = 2.649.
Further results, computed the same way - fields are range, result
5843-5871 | 2.56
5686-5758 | 2.573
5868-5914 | 2.483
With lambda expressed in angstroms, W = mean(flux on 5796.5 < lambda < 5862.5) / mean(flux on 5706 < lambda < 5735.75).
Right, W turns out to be 1.1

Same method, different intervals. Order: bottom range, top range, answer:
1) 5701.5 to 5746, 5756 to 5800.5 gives 1.01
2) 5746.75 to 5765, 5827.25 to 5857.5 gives 1.04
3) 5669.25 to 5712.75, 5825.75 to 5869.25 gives 1.03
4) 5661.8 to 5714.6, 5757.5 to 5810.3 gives 1.02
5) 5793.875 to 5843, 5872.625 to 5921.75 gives 0.89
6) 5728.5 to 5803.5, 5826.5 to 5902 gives 0.96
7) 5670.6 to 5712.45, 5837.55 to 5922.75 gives 0.97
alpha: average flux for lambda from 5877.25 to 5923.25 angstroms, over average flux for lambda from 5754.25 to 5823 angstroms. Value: 0.90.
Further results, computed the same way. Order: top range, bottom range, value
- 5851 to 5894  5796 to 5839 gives 0.92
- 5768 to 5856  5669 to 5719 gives 1.04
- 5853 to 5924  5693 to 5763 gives 0.96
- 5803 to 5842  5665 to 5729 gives 1.06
